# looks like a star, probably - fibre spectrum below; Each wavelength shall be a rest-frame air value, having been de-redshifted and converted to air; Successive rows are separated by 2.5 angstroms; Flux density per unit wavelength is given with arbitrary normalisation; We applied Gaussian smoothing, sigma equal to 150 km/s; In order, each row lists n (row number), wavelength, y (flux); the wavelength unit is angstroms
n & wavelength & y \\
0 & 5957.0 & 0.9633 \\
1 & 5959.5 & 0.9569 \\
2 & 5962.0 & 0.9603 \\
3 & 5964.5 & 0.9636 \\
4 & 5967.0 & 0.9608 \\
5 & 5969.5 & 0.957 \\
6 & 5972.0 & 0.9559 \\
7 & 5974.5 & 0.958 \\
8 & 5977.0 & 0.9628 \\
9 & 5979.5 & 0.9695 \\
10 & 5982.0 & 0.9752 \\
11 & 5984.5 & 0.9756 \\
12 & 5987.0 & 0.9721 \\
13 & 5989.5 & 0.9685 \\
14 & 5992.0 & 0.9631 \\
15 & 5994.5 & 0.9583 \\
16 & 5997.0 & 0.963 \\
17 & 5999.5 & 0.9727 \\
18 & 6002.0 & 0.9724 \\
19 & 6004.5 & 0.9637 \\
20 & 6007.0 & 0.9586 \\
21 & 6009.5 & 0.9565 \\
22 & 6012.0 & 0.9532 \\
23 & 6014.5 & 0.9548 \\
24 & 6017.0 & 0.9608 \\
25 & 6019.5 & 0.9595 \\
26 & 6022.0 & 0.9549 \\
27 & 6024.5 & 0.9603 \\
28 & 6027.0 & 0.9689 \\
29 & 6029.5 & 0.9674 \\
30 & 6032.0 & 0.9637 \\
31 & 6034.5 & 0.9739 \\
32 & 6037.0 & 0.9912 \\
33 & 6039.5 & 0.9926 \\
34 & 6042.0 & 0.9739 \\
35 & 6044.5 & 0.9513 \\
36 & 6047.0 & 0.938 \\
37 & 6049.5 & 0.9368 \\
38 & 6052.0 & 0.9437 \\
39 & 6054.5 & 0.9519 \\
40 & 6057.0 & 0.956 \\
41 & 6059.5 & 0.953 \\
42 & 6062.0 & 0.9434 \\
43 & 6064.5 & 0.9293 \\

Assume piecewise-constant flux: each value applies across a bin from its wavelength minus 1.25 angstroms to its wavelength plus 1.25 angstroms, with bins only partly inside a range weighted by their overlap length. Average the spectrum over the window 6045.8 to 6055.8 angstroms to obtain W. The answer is 0.943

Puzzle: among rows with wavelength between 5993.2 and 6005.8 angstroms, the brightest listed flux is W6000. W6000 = 0.9727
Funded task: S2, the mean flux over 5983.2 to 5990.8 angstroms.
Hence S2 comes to 0.972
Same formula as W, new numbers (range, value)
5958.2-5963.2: 0.959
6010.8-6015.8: 0.954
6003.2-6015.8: 0.957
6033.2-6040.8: 0.986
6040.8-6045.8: 0.962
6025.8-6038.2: 0.973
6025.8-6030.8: 0.968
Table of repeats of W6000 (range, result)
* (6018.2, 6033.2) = 0.9689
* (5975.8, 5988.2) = 0.9756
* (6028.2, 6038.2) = 0.9912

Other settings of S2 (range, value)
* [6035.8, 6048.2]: 0.969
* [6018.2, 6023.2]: 0.957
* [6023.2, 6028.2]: 0.964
